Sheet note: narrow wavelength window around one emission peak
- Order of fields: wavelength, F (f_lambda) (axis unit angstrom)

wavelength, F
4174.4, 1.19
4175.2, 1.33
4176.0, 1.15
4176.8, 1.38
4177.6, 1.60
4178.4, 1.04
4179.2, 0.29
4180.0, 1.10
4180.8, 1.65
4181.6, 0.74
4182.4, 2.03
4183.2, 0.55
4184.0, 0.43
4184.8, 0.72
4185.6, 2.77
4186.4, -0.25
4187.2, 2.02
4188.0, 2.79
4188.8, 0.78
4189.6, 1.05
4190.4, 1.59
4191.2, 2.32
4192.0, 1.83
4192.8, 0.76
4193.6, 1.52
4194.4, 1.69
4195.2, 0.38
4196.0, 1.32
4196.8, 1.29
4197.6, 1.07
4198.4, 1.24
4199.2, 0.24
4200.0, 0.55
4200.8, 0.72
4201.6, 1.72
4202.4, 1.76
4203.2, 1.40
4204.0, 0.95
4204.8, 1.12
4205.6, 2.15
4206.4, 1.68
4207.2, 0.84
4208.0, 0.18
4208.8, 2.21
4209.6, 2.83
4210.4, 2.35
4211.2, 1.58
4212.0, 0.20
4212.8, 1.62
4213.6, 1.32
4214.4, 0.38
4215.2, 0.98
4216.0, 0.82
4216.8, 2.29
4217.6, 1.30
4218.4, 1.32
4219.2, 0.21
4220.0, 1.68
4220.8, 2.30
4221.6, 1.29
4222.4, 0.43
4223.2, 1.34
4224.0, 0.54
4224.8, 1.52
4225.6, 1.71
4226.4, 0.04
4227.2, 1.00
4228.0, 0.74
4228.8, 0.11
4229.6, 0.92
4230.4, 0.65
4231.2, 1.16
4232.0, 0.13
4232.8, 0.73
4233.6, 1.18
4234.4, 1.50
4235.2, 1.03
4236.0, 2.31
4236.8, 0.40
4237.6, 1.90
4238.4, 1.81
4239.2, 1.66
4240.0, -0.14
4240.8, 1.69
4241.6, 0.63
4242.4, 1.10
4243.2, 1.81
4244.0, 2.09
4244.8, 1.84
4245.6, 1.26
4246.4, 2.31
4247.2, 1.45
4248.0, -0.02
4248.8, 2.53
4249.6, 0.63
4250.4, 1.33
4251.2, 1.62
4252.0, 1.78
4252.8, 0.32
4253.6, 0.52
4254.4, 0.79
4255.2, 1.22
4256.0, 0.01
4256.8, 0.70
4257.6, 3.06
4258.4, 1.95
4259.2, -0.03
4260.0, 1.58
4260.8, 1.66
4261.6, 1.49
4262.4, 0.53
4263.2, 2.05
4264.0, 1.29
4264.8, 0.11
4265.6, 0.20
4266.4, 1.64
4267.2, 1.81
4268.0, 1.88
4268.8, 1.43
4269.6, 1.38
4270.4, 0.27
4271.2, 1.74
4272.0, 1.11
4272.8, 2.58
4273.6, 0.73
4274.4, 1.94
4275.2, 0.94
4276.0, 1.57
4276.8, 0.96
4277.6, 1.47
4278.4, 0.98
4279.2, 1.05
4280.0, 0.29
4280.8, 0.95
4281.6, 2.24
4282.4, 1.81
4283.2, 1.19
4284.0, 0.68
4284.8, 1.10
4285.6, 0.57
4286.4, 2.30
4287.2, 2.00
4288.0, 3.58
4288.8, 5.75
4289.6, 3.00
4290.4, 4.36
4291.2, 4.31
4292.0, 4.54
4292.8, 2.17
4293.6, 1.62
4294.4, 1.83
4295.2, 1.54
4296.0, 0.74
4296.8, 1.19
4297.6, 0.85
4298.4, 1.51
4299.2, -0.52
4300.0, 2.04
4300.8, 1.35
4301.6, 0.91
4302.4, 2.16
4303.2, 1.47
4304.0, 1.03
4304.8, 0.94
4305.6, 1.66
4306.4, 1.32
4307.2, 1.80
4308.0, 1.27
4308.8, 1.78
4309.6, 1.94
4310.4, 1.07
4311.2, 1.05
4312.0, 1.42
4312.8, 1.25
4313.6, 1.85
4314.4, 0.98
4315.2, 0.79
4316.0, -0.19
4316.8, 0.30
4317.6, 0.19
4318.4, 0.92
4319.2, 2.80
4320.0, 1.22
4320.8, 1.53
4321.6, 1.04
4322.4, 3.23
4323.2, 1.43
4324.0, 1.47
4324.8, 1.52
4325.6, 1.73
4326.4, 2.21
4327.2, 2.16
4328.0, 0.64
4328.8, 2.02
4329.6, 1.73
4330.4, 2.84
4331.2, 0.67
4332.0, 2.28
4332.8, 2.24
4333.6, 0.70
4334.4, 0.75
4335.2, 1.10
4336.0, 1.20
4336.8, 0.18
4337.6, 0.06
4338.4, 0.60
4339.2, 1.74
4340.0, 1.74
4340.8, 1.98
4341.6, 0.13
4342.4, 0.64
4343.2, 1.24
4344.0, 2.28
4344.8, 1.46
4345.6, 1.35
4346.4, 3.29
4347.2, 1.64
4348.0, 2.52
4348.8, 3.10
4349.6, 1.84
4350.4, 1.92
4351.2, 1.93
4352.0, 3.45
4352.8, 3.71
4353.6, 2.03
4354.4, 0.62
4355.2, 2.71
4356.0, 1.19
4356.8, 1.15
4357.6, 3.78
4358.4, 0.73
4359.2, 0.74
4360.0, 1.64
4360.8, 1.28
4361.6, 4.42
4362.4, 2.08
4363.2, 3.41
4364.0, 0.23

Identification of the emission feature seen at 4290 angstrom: [O II]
